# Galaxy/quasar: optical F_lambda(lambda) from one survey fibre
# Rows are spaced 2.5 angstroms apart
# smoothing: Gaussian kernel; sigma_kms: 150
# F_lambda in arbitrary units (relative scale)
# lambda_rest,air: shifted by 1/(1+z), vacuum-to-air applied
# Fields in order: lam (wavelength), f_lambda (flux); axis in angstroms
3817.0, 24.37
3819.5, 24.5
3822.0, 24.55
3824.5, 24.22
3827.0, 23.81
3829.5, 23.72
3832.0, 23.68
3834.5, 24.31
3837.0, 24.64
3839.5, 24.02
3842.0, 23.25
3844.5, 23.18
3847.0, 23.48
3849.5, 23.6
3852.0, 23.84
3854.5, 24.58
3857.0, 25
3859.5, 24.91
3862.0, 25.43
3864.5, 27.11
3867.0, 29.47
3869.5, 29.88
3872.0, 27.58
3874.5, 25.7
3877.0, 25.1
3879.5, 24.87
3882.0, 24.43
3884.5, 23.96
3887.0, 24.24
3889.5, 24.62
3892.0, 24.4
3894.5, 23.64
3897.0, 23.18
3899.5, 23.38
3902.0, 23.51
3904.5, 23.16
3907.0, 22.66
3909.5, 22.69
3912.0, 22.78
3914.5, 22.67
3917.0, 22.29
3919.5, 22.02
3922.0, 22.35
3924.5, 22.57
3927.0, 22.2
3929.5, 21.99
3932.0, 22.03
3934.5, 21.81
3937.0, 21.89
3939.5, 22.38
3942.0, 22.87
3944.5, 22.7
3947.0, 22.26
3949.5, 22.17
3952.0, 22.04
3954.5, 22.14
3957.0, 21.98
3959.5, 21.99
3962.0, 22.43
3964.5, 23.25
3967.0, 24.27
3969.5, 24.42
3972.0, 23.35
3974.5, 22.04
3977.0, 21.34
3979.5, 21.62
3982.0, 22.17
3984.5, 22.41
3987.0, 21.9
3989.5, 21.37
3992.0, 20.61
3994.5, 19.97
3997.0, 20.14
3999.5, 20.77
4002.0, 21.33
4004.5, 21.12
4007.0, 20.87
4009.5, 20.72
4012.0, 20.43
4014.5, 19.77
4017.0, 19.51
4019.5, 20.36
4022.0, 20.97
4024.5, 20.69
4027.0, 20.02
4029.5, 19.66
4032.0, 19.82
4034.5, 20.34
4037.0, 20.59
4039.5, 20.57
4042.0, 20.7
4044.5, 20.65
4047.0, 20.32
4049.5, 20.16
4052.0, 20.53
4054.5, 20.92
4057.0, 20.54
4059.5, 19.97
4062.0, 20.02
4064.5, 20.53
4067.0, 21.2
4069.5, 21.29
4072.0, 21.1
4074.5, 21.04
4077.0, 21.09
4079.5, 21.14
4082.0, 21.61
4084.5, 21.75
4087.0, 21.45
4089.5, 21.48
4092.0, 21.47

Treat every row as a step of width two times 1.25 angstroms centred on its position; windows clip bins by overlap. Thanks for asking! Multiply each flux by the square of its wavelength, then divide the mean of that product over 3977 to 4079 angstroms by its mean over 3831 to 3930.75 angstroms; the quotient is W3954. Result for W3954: 0.9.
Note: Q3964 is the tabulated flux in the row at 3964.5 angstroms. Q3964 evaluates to 23.25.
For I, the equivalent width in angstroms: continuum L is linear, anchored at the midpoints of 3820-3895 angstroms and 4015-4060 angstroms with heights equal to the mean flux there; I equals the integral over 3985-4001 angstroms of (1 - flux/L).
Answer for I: 0.4 angstroms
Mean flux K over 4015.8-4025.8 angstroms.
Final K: 20.4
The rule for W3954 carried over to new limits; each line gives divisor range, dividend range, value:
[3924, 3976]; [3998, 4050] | 0.94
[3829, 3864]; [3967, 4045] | 0.94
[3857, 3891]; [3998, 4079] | 0.86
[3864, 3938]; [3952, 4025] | 0.94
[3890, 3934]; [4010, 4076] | 0.96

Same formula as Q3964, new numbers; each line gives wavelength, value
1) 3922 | 22.35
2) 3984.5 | 22.41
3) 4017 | 19.51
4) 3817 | 24.37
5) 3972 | 23.35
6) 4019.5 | 20.36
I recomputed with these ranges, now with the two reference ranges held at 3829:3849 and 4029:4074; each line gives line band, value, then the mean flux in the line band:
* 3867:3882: -2.2 angstroms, 26.7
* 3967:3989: -0.8 angstroms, 22.5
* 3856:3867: -1.2 angstroms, 26.1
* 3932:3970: -0.8 angstroms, 22.5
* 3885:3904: -0.7 angstroms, 23.8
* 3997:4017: 0.6 angstroms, 20.6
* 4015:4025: 0.3 angstroms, 20.3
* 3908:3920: 0.1 angstroms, 22.5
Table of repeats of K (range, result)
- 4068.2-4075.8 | 21.1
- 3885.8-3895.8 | 24.2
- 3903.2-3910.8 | 22.8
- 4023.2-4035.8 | 20.1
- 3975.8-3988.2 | 21.9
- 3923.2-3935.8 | 22.1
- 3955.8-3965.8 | 22.4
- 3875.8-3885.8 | 24.6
